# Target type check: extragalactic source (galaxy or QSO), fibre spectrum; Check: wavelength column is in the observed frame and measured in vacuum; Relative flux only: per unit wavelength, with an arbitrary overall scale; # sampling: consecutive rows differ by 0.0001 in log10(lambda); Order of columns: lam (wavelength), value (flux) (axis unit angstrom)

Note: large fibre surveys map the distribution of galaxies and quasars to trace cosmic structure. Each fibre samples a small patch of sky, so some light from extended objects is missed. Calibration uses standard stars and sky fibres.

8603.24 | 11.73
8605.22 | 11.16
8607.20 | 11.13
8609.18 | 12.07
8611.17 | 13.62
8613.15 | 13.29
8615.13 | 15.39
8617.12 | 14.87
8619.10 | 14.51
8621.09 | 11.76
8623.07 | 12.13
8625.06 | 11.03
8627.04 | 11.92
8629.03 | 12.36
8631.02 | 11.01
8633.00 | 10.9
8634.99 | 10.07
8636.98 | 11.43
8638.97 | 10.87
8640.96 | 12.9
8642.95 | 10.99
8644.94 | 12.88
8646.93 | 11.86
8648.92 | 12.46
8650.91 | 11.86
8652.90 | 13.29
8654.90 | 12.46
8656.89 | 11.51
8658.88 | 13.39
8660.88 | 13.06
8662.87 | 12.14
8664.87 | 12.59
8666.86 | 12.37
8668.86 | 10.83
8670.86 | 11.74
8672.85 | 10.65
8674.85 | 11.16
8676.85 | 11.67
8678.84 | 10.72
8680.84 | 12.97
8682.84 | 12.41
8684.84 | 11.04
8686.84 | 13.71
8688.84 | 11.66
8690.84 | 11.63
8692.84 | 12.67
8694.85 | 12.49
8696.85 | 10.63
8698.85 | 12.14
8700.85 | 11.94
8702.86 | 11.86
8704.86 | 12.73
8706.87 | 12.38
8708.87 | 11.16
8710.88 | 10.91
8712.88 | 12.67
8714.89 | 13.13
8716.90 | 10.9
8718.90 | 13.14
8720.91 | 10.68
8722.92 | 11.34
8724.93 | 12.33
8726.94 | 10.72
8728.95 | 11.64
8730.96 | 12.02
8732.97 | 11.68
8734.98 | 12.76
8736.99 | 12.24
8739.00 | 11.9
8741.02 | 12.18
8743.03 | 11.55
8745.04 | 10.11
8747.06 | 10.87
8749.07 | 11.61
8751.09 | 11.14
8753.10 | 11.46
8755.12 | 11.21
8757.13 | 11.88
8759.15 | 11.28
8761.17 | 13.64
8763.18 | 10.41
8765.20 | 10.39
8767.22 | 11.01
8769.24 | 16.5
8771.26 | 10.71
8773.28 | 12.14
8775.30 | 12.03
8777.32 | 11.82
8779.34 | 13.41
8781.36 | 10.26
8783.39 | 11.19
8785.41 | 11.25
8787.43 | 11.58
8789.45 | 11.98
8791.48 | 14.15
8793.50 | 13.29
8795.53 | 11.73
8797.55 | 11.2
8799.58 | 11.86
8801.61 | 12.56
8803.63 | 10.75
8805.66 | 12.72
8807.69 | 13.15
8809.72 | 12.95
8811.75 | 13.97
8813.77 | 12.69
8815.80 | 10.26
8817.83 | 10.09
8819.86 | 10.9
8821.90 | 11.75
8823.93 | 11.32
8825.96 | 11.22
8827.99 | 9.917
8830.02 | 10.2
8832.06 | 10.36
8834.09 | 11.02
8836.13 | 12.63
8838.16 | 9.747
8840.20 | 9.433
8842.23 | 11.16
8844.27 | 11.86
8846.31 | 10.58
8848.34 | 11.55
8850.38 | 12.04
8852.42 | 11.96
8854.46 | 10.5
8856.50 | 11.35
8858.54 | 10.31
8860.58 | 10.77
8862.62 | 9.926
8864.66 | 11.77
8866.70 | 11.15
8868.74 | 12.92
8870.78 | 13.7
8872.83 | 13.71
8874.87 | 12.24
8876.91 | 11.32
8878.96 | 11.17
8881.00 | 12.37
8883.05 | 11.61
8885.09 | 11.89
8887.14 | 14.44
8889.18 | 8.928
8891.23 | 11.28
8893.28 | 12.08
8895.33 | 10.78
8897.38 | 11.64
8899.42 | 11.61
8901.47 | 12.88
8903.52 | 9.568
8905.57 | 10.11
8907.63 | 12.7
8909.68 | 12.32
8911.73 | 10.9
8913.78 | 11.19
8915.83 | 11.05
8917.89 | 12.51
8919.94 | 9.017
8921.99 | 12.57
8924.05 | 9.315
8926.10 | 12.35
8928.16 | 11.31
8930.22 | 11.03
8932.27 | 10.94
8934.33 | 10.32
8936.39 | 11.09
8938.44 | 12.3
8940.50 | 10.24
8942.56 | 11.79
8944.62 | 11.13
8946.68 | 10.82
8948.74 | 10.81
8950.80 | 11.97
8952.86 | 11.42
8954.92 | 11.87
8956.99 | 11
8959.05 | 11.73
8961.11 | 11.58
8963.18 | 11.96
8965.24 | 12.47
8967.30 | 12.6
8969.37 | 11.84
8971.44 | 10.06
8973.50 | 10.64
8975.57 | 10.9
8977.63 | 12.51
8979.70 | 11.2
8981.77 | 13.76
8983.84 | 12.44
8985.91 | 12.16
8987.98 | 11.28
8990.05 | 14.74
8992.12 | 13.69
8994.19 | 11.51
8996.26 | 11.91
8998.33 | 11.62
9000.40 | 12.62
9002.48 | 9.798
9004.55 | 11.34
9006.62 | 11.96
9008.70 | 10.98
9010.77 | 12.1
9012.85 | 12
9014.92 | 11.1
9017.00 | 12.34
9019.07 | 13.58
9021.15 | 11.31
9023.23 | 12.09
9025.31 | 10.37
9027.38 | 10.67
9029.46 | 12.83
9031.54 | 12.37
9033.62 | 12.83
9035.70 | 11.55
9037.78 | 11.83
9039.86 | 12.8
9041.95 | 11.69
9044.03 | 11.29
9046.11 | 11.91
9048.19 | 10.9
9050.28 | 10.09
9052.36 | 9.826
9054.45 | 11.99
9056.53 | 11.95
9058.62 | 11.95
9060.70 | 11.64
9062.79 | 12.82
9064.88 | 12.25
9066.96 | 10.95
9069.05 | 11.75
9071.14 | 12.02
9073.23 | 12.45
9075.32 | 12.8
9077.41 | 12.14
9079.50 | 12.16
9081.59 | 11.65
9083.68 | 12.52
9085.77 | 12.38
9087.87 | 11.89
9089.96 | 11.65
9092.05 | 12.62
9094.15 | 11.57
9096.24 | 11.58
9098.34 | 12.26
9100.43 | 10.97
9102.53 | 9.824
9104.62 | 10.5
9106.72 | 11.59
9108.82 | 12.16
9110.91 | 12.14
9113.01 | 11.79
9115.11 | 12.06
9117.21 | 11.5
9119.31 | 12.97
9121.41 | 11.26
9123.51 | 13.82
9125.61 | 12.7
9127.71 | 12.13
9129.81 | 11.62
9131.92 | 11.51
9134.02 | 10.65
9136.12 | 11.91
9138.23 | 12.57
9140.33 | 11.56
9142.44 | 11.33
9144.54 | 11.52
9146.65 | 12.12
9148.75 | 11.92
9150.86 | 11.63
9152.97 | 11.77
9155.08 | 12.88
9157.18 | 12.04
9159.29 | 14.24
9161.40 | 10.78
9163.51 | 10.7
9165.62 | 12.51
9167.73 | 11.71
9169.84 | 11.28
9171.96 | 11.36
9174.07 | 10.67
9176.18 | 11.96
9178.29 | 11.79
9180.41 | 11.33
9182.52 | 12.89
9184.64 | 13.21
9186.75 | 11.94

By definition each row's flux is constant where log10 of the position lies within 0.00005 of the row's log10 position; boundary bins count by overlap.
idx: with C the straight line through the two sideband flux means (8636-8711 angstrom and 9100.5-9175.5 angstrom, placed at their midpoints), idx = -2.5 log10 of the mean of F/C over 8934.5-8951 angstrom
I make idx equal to 0.06 mag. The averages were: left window 12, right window 11.8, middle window 11.2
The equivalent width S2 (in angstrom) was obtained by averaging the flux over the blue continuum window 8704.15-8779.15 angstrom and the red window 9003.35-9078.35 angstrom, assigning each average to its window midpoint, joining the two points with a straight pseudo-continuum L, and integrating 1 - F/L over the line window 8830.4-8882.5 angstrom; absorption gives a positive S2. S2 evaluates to 1.7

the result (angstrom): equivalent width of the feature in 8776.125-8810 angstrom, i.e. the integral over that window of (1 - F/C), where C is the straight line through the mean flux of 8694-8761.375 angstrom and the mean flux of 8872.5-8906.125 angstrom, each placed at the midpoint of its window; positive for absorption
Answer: -1.2 angstrom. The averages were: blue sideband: 11.7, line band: 12.1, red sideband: 11.6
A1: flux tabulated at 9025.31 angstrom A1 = 10.37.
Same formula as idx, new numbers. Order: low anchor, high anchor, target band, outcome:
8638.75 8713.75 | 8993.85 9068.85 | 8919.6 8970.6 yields 0.04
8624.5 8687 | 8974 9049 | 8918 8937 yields 0.09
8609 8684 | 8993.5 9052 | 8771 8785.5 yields 0.03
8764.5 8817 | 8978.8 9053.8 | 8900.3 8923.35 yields 0.06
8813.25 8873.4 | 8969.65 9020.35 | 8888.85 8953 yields 0.03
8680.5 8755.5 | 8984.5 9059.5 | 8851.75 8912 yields 0.02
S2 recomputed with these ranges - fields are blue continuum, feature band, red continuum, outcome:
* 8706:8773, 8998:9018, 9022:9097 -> 0.4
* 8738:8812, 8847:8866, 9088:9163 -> 1.3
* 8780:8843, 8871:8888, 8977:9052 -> -1.1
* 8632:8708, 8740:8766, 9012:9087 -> 1.2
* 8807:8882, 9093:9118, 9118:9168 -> 0.9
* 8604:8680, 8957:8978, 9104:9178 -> 0.7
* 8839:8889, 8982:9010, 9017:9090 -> -0.6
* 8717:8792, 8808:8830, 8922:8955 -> 0.1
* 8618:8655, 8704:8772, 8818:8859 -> -1.9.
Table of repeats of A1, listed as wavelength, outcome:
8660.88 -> 13.06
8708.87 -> 11.16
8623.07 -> 12.13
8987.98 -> 11.28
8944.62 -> 11.13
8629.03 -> 12.36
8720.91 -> 10.68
